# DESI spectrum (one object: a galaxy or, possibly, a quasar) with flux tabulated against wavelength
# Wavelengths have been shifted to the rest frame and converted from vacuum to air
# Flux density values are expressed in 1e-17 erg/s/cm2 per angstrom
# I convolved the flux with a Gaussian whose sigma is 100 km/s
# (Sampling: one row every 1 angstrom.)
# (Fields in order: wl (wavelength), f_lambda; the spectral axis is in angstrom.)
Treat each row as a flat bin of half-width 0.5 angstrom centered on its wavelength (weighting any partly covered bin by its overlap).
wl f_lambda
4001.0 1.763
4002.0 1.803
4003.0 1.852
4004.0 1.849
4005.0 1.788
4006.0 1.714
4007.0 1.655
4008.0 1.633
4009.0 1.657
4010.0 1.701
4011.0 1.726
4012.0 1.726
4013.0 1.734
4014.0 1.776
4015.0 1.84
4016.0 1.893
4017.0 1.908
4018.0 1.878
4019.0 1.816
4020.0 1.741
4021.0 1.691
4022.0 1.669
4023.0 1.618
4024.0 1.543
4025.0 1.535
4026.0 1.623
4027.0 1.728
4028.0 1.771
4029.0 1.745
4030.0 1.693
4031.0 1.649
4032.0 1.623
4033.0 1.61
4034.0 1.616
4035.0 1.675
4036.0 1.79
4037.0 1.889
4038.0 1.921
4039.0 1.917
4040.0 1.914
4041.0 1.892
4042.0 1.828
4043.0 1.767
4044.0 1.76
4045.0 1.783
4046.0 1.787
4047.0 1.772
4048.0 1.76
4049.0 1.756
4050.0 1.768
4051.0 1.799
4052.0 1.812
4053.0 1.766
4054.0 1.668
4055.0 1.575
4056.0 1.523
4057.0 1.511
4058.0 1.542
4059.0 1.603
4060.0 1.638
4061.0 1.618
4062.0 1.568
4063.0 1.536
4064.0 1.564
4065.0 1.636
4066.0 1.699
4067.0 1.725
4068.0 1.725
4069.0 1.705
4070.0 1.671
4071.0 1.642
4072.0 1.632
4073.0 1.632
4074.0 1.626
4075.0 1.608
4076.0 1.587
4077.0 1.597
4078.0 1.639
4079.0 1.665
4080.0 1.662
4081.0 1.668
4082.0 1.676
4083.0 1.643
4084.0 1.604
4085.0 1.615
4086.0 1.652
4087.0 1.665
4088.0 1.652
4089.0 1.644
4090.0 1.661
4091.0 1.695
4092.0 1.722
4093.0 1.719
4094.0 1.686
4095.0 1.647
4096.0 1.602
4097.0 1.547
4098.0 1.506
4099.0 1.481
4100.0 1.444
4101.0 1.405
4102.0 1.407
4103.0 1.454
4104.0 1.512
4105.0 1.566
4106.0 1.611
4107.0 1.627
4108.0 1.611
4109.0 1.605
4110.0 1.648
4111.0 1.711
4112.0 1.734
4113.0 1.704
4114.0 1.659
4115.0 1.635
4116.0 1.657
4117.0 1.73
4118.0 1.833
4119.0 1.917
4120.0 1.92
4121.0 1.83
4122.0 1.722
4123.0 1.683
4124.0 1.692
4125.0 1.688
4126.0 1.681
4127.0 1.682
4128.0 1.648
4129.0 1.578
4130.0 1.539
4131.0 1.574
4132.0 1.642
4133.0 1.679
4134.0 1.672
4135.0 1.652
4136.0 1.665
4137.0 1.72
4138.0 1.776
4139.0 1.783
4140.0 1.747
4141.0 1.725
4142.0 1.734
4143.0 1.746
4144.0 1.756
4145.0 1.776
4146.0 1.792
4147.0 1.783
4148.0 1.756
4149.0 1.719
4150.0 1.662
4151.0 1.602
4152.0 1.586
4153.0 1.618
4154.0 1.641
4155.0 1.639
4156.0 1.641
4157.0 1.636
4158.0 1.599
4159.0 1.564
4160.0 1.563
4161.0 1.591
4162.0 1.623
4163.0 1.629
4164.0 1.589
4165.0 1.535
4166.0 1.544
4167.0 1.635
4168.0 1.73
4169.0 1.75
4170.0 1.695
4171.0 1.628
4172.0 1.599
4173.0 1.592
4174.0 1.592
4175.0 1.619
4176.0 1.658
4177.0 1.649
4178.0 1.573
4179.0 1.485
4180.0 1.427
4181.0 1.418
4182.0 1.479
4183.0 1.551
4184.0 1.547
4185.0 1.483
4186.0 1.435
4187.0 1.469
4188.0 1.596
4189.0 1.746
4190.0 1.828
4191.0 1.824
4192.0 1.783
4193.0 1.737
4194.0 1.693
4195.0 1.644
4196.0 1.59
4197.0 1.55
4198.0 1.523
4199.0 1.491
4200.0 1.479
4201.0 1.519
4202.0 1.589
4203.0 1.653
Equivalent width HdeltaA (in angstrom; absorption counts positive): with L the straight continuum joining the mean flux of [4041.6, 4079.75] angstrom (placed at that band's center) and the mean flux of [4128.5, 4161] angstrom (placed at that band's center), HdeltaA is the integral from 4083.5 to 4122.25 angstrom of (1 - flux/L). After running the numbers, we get 0.7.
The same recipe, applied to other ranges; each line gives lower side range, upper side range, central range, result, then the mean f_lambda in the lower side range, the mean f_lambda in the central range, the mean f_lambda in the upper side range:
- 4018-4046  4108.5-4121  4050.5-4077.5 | 1.5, 1.74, 1.64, 1.73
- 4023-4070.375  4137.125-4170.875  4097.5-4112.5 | 1.2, 1.7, 1.55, 1.67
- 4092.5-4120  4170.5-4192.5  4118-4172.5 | -2.5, 1.62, 1.68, 1.59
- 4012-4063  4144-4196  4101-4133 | 0.2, 1.72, 1.66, 1.63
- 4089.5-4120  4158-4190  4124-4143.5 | -0.9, 1.63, 1.68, 1.58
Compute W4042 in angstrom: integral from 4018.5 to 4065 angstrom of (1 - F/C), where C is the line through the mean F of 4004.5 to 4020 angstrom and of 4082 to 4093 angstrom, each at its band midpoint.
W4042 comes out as 0.5 angstrom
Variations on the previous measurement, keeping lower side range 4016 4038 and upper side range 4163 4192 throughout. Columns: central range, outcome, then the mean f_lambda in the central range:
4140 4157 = -0.80 angstrom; 1.7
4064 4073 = 0.07 angstrom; 1.67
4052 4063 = 0.54 angstrom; 1.61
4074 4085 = 0.27 angstrom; 1.63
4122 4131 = -0.06 angstrom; 1.65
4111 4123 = -0.78 angstrom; 1.75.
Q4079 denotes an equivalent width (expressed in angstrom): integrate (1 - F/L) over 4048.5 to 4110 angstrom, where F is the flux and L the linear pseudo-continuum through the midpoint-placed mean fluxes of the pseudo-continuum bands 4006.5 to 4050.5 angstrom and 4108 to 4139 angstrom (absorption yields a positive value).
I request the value 3.41 angstrom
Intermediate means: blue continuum 1.74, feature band 1.62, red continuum 1.7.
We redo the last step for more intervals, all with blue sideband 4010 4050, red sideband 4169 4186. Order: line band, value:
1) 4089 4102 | 0.6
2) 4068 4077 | 0.3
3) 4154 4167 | -0.1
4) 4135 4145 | -0.8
